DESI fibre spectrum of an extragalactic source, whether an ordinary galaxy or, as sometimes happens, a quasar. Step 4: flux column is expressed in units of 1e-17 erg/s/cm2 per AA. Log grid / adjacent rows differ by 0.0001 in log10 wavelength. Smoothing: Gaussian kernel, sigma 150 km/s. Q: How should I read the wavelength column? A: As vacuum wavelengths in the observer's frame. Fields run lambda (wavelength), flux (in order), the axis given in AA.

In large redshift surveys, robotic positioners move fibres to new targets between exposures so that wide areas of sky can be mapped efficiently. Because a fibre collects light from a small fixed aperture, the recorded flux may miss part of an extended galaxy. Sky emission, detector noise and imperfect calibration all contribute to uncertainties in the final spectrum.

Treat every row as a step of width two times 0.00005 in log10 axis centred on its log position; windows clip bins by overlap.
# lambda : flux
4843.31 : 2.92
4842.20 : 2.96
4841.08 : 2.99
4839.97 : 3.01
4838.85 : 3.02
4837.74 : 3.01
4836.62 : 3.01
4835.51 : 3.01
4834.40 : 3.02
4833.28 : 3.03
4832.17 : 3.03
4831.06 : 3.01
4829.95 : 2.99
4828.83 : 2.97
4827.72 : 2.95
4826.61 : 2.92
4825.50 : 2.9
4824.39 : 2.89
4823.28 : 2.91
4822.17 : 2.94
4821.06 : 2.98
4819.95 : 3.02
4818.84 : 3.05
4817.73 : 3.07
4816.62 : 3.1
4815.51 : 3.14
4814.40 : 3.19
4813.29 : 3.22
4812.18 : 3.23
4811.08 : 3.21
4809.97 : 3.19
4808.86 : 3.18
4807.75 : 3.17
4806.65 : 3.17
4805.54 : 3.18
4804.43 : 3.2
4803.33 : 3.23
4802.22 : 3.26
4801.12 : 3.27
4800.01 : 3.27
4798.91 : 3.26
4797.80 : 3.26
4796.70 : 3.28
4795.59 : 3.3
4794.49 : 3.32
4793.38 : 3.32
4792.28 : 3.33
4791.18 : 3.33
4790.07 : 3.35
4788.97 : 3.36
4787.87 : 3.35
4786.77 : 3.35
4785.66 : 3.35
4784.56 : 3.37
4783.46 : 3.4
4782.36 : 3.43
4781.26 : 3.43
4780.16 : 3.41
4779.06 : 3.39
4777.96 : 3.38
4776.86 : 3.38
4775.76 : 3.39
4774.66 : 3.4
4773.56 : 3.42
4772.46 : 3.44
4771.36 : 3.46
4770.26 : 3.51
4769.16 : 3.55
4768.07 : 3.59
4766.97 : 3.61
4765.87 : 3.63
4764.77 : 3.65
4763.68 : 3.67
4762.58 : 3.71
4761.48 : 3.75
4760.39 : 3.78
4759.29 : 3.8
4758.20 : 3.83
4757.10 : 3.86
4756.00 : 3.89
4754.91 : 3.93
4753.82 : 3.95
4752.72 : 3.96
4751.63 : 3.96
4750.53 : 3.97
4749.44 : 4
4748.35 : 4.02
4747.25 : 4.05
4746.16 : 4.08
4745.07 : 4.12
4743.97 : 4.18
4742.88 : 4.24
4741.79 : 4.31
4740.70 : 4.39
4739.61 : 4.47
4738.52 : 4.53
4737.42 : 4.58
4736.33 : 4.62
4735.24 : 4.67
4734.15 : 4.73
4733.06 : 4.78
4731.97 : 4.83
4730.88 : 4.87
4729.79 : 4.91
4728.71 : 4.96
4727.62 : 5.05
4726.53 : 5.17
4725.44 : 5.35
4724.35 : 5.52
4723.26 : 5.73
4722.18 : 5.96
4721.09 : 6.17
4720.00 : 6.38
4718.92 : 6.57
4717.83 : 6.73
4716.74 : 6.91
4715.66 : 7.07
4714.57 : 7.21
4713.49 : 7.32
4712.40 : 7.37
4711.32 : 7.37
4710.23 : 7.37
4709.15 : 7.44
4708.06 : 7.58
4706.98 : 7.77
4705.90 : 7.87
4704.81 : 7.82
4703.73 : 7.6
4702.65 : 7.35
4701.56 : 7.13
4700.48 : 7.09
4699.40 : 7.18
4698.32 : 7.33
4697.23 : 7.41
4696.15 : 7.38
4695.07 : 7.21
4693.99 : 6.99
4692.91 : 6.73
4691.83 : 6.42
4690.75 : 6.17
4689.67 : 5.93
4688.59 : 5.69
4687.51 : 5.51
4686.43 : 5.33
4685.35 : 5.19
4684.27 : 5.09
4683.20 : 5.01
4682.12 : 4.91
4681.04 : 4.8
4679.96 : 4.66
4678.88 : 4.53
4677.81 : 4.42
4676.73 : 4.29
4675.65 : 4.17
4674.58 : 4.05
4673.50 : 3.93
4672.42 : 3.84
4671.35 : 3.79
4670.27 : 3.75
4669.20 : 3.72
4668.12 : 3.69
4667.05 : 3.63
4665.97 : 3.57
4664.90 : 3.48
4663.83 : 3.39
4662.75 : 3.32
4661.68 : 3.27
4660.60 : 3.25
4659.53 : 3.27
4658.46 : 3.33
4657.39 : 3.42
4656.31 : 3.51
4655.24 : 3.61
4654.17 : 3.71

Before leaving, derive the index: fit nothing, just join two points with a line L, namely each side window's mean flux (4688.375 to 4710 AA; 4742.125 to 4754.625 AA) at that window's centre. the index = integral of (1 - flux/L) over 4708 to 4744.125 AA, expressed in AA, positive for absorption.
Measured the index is -1.2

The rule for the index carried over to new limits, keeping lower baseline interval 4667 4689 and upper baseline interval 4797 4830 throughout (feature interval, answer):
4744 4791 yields -0.8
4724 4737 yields -3.2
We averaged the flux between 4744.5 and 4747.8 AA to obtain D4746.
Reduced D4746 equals 4.08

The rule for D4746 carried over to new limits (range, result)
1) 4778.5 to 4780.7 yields 3.4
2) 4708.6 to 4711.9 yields 7.39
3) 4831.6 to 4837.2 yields 3.02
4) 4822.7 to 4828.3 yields 2.92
